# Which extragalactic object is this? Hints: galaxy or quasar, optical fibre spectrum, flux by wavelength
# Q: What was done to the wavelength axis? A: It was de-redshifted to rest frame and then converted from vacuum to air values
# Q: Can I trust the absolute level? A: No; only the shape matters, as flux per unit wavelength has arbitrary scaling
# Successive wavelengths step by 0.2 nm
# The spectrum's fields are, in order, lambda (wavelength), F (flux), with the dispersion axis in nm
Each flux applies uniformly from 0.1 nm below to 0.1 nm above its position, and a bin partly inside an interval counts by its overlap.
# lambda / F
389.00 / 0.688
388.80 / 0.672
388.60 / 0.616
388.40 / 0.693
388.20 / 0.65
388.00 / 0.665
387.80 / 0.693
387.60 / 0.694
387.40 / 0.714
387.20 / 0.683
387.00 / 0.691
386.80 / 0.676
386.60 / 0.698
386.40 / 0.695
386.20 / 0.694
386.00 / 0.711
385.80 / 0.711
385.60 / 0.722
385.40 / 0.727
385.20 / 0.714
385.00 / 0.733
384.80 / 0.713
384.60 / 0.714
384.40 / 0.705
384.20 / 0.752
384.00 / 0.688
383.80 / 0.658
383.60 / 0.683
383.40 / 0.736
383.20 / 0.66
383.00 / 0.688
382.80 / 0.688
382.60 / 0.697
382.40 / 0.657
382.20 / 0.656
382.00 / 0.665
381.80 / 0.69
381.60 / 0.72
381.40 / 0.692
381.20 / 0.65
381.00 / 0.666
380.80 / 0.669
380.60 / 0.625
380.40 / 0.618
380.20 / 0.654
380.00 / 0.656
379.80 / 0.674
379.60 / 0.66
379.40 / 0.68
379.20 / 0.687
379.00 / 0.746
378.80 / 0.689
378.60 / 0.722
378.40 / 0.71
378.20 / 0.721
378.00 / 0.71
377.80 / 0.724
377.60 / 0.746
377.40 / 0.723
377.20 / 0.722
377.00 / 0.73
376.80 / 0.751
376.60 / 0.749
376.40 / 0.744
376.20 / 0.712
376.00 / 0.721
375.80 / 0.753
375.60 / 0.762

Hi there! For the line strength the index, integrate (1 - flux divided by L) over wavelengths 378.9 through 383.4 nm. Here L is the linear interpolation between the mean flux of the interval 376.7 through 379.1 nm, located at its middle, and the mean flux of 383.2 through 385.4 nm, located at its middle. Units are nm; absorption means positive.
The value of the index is 0.26 nm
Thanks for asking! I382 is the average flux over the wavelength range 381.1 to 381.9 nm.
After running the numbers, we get 0.688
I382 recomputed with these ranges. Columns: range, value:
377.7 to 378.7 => 0.717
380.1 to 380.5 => 0.636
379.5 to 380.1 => 0.663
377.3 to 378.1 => 0.726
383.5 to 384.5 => 0.697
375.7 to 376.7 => 0.736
